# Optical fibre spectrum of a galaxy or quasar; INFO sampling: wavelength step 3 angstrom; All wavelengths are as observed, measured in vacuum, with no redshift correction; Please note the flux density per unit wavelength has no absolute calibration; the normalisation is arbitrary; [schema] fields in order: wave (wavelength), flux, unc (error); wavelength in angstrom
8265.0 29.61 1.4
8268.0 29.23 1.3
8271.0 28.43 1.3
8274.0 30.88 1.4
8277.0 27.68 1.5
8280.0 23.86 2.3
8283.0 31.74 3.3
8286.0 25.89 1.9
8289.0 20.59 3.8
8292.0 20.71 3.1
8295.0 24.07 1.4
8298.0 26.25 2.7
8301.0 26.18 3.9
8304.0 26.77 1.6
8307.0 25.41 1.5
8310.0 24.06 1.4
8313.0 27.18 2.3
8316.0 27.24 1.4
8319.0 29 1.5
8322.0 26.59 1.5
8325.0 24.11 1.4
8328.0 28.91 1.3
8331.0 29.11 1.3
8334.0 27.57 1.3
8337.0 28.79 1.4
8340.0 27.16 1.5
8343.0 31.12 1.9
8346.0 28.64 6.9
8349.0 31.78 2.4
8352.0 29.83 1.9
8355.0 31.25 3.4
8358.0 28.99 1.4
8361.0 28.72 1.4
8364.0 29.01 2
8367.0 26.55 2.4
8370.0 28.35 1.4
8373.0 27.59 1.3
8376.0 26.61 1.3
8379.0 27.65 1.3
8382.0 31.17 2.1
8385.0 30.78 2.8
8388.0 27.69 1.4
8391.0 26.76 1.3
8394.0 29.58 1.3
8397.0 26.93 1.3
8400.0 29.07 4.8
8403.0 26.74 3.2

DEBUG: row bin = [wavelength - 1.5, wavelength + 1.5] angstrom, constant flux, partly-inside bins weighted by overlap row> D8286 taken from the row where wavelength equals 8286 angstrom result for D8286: 25.89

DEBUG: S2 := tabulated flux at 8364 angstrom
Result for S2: 29.01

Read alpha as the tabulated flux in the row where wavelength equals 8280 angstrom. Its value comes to 23.86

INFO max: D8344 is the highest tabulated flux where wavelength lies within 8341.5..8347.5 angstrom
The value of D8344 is 31.12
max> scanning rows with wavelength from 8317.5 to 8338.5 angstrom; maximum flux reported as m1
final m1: 29.11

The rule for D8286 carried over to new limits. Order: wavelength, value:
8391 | 26.76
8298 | 26.25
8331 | 29.11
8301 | 26.18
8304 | 26.77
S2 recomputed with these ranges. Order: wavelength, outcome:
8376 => 26.61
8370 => 28.35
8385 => 30.78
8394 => 29.58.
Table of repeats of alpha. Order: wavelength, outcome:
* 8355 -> 31.25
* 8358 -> 28.99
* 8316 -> 27.24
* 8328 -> 28.91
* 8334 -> 27.57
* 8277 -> 27.68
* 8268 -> 29.23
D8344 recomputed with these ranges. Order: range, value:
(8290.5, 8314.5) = 27.18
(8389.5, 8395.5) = 29.58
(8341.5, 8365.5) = 31.78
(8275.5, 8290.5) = 31.74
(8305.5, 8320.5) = 29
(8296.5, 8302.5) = 26.25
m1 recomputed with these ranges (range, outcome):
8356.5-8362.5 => 28.99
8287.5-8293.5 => 20.71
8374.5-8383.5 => 31.17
